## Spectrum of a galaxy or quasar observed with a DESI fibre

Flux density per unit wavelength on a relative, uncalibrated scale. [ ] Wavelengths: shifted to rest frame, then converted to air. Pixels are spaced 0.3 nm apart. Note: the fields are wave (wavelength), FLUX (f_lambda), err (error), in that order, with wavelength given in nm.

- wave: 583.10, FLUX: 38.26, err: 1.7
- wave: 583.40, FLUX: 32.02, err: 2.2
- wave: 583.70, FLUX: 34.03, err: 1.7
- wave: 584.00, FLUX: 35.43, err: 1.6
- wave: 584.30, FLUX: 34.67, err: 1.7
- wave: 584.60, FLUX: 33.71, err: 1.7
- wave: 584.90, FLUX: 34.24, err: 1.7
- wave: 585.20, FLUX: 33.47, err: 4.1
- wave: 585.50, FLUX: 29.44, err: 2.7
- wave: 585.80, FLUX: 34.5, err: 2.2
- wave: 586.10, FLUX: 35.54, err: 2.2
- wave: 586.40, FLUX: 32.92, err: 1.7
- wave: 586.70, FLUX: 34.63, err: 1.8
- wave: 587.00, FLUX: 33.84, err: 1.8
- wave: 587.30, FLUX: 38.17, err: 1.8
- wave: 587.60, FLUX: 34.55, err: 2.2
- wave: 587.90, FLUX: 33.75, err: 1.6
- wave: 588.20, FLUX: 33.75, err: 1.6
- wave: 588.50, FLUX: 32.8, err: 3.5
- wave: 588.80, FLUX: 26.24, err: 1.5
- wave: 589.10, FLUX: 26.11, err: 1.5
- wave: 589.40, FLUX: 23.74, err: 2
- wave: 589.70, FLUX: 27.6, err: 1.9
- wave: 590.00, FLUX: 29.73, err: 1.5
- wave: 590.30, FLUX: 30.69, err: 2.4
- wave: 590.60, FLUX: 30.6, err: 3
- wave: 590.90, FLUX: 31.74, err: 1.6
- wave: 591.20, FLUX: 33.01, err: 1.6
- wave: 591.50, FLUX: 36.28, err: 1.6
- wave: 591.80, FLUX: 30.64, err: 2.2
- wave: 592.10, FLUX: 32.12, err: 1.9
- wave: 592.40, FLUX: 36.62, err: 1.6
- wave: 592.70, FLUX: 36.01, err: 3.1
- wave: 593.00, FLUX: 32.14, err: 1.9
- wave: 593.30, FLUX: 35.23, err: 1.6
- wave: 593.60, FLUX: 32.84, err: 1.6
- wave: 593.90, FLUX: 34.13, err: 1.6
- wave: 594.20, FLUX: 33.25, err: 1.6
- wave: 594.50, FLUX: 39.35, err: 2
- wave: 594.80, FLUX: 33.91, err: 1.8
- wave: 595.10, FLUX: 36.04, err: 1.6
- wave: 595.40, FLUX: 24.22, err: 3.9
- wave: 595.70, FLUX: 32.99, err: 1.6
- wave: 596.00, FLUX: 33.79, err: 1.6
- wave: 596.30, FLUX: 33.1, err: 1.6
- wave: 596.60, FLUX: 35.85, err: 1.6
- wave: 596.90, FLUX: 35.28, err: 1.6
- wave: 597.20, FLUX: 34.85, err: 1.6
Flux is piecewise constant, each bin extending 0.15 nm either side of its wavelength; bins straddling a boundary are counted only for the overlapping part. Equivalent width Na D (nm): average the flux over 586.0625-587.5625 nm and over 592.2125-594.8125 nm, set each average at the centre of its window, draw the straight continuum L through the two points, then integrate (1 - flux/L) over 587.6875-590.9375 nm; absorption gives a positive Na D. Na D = 0.48 nm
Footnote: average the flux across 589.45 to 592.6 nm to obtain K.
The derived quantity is 31.7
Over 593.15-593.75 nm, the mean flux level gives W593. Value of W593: 34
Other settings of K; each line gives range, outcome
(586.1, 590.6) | 31.4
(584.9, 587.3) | 33.8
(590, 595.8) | 33.2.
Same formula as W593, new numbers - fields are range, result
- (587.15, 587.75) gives 36.4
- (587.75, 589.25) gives 30.5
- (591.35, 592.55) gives 33.9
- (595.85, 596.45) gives 33.4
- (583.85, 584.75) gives 34.6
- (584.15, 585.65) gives 33.1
